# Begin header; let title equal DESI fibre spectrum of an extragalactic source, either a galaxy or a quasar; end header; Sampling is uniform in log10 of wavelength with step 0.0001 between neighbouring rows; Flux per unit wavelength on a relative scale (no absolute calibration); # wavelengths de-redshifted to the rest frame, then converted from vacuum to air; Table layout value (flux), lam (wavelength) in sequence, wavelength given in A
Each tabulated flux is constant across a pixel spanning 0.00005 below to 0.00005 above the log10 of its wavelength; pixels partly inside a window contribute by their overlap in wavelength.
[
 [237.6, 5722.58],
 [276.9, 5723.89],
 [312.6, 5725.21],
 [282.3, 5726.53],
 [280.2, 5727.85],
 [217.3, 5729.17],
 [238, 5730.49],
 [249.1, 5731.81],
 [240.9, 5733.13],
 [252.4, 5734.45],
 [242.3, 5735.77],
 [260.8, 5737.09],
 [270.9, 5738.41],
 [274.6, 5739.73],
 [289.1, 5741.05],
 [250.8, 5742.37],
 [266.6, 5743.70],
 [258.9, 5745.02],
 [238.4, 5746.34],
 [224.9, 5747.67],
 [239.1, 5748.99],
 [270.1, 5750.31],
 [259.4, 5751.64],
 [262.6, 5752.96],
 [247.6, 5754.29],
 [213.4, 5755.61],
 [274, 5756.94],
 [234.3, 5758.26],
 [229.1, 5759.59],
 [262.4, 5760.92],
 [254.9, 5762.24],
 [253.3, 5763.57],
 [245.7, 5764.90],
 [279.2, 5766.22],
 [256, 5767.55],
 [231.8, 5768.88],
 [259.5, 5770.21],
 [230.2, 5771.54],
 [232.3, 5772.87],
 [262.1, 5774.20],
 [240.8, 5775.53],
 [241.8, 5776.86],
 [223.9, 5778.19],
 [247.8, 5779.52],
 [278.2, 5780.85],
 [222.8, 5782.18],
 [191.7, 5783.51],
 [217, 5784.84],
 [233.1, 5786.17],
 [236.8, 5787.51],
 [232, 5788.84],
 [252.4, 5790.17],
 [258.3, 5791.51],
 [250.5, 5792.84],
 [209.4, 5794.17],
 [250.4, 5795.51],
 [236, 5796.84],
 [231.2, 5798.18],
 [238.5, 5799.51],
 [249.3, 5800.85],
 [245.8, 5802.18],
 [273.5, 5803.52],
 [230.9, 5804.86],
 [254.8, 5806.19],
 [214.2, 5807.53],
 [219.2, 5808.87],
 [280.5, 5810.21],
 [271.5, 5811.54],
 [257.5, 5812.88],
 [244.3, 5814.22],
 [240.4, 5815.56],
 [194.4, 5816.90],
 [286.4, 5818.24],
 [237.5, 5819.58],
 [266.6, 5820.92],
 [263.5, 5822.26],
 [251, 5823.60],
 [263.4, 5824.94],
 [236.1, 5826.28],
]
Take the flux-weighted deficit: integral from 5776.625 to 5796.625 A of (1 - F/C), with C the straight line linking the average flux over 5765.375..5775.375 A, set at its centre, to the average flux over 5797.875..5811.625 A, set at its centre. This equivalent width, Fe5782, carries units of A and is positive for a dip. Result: 0.9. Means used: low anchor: 250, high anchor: 246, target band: 236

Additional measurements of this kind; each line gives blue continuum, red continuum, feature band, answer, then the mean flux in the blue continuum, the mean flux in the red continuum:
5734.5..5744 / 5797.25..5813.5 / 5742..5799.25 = 2.7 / 264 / 247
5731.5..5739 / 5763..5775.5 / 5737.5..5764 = -0.3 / 253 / 249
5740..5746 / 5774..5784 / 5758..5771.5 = -0.1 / 265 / 238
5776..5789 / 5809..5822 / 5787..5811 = 0.0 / 233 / 252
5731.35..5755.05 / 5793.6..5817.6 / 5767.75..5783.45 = 0.4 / 255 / 241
